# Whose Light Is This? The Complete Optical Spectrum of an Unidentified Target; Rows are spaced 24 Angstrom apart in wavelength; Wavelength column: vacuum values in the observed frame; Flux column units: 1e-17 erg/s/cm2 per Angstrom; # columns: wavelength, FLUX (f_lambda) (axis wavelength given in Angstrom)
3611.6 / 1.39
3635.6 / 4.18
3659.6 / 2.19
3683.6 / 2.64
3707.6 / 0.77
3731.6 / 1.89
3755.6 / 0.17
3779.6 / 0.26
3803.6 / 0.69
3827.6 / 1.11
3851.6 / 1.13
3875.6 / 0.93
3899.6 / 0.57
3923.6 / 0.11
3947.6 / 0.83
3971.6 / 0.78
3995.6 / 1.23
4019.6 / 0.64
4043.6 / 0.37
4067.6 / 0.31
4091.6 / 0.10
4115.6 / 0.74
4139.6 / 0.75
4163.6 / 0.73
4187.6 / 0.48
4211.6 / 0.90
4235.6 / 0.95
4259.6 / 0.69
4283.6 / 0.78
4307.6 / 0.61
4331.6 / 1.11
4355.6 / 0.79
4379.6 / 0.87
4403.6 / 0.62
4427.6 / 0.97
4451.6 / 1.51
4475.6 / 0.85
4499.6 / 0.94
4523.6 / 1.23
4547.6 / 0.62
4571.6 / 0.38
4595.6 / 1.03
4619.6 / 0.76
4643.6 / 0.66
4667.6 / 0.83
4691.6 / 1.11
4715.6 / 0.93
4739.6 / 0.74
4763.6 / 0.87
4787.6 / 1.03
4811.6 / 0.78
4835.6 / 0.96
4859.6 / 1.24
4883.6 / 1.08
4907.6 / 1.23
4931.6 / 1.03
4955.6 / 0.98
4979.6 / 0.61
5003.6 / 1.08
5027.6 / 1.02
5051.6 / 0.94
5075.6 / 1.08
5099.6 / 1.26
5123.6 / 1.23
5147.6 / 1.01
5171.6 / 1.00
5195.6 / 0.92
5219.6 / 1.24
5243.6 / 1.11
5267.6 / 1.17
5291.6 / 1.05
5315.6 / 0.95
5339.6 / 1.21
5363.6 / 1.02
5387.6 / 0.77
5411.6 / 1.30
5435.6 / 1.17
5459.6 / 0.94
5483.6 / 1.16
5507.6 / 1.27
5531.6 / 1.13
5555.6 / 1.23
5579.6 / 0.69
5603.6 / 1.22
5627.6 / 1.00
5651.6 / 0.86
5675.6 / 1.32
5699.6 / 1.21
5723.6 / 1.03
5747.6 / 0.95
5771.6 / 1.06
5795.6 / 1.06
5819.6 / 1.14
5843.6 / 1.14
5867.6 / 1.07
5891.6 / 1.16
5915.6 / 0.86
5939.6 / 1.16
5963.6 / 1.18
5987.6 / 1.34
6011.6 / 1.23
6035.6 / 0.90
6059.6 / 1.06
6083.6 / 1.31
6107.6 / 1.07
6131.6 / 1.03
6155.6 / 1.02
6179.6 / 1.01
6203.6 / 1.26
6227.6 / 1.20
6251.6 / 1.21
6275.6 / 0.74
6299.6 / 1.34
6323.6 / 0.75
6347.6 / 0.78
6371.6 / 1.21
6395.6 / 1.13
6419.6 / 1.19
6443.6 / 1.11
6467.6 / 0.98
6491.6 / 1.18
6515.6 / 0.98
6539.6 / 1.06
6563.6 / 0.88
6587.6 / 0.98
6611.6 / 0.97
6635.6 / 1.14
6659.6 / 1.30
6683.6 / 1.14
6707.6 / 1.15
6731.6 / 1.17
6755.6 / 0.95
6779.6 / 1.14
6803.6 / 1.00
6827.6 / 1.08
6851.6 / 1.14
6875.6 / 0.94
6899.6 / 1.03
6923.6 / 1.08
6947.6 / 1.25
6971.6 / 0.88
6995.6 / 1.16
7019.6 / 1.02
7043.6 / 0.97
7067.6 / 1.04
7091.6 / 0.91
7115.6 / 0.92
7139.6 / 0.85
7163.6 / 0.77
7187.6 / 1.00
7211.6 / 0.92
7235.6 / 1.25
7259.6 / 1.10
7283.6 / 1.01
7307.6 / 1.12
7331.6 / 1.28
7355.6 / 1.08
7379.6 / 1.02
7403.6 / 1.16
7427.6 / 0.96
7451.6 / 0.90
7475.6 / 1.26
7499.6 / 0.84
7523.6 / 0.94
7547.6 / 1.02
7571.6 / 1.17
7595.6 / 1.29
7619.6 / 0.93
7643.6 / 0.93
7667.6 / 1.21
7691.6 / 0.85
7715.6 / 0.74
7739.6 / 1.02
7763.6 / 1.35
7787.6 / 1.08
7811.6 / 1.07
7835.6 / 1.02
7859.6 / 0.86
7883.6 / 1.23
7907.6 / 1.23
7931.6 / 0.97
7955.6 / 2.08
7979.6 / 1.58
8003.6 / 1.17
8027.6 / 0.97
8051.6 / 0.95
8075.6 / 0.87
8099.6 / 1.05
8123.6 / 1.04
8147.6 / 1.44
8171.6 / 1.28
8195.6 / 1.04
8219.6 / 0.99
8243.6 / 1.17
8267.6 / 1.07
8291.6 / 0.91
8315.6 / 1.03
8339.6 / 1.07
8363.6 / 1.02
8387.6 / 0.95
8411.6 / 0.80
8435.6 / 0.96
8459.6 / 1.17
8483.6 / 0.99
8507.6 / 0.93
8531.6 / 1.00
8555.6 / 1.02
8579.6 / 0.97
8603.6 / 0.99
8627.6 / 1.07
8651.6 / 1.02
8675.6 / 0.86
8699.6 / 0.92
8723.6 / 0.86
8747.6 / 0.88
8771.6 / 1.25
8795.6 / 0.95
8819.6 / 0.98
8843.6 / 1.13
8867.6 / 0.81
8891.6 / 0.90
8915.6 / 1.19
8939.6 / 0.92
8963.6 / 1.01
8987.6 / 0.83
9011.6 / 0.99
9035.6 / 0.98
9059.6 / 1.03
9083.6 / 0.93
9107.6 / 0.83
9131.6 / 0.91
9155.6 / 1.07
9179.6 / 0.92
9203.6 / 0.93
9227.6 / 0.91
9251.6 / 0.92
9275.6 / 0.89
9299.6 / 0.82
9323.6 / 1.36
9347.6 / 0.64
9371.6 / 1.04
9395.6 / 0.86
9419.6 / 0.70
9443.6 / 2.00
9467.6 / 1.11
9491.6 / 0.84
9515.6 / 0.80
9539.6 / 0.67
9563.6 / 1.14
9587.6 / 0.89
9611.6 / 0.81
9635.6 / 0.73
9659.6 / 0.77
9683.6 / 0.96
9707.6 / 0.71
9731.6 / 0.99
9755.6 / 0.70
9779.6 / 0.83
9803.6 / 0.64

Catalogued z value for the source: 0.214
